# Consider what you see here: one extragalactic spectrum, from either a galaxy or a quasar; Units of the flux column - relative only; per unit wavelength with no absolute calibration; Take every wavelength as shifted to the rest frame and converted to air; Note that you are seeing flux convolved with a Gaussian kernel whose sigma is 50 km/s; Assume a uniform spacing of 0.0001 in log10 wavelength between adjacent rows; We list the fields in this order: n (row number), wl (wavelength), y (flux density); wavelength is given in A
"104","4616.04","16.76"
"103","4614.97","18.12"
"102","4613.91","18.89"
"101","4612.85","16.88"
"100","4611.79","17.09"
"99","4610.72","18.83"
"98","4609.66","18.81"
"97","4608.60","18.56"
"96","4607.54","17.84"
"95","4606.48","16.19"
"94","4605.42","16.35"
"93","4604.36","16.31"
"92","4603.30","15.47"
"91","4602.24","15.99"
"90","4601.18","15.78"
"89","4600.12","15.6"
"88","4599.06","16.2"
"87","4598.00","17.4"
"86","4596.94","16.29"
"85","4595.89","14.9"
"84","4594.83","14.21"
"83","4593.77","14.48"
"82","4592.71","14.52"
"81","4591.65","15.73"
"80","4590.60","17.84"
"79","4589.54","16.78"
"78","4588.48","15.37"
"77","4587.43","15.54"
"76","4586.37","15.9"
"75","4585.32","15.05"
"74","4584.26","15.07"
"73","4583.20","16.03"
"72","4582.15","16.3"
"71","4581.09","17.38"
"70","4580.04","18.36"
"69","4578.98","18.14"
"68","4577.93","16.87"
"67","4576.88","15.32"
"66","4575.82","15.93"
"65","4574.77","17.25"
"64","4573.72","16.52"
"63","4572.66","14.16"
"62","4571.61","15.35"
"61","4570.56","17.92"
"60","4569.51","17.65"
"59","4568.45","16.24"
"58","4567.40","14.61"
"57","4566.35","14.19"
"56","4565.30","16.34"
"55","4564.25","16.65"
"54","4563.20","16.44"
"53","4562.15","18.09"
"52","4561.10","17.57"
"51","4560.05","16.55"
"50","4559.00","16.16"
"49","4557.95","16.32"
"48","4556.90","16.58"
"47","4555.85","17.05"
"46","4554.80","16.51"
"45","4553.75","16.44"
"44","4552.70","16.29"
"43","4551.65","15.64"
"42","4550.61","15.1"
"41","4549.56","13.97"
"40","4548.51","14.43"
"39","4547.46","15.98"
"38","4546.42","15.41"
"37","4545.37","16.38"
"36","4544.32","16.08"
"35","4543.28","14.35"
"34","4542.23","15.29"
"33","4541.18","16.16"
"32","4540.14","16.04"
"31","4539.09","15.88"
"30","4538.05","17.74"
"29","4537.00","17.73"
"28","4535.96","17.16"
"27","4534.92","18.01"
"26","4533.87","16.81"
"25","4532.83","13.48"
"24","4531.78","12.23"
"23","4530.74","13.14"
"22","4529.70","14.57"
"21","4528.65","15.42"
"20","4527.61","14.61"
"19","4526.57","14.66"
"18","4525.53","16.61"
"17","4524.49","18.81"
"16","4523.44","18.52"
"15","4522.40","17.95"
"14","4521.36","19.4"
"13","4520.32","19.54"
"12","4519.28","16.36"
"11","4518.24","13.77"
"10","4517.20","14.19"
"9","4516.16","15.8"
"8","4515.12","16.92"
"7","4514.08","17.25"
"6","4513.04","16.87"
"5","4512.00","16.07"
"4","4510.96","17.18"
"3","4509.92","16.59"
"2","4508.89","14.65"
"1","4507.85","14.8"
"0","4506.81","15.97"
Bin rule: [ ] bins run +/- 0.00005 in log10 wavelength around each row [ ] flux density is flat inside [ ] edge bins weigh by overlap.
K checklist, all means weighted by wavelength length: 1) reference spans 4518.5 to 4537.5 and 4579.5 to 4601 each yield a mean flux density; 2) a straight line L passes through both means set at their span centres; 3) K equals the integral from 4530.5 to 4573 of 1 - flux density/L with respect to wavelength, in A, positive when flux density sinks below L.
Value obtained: 0.6 A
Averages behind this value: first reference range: 16.4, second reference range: 15.9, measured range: 16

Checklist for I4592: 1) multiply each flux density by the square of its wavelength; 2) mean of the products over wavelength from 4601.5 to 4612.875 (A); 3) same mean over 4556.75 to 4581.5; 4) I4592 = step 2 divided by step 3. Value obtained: 1.1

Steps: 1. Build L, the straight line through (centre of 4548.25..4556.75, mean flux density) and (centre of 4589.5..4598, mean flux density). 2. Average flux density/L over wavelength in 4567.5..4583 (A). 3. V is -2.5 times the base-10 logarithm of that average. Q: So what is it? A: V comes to -0.06 mag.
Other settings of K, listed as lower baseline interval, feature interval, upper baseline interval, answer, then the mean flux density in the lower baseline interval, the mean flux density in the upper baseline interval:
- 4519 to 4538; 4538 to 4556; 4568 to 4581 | 0.8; 16.4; 16.7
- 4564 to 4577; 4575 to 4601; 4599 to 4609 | 0.3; 16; 16.4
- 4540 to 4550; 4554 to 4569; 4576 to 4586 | -0.5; 15.4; 16.5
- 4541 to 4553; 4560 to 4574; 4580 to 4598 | -0.6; 15.4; 15.8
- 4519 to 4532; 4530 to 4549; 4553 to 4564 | 1.0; 16.4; 16.8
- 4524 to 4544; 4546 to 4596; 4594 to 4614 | 0.4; 15.7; 16.6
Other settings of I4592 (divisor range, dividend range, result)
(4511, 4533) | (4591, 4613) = 1.05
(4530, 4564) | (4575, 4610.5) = 1.04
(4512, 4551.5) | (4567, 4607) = 1.03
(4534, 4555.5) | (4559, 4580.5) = 1.04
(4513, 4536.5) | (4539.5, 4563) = 1.00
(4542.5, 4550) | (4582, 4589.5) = 1.05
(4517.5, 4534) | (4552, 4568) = 1.04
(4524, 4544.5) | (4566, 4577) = 1.03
